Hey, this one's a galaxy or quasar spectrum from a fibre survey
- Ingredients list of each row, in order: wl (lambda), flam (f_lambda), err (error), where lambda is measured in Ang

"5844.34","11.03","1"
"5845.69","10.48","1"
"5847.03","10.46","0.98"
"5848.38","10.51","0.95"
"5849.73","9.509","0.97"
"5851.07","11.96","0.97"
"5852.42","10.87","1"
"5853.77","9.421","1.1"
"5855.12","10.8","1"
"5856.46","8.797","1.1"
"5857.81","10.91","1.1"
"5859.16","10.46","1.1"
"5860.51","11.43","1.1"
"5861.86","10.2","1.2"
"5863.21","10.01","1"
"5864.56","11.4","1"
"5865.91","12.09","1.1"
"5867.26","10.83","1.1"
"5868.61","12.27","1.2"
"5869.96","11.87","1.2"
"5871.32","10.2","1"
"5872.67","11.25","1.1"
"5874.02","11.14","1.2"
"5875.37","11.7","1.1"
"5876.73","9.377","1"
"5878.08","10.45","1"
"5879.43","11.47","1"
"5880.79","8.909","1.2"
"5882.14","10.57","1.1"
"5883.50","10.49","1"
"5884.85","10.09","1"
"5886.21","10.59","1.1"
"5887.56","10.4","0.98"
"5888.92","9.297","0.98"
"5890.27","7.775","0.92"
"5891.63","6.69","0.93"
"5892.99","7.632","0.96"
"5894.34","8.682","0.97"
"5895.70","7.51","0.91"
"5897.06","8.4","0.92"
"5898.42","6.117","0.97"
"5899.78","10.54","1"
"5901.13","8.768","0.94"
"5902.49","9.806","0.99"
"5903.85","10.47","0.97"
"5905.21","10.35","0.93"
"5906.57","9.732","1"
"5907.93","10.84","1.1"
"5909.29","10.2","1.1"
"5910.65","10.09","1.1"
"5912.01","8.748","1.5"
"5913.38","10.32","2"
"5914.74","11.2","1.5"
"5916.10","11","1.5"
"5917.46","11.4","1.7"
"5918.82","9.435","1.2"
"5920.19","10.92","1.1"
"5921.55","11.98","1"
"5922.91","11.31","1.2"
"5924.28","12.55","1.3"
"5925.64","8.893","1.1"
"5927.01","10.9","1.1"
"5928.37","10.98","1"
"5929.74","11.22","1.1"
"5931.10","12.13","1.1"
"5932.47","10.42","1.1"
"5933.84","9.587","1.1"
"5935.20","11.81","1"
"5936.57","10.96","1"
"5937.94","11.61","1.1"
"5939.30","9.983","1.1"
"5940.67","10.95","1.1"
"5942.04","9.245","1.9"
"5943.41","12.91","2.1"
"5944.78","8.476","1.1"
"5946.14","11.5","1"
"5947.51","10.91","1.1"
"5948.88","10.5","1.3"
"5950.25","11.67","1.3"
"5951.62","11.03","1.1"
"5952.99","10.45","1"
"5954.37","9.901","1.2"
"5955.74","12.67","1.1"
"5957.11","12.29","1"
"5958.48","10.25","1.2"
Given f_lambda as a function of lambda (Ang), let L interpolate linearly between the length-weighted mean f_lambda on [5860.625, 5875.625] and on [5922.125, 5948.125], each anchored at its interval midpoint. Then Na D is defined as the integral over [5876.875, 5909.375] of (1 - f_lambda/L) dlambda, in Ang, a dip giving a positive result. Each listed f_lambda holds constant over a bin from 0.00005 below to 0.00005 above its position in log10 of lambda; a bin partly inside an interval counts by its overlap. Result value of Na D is 4.9 Ang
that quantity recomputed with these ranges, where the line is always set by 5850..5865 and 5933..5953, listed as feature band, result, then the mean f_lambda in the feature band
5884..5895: 1.8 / 8.93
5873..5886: 0.1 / 10.5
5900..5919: 0.9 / 10.2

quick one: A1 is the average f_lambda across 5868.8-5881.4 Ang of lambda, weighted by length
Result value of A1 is 10.8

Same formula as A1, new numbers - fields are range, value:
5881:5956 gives 10.2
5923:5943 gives 10.8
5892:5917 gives 9.45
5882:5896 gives 9.05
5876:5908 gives 9.35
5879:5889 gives 10.2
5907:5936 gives 10.7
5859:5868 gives 11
